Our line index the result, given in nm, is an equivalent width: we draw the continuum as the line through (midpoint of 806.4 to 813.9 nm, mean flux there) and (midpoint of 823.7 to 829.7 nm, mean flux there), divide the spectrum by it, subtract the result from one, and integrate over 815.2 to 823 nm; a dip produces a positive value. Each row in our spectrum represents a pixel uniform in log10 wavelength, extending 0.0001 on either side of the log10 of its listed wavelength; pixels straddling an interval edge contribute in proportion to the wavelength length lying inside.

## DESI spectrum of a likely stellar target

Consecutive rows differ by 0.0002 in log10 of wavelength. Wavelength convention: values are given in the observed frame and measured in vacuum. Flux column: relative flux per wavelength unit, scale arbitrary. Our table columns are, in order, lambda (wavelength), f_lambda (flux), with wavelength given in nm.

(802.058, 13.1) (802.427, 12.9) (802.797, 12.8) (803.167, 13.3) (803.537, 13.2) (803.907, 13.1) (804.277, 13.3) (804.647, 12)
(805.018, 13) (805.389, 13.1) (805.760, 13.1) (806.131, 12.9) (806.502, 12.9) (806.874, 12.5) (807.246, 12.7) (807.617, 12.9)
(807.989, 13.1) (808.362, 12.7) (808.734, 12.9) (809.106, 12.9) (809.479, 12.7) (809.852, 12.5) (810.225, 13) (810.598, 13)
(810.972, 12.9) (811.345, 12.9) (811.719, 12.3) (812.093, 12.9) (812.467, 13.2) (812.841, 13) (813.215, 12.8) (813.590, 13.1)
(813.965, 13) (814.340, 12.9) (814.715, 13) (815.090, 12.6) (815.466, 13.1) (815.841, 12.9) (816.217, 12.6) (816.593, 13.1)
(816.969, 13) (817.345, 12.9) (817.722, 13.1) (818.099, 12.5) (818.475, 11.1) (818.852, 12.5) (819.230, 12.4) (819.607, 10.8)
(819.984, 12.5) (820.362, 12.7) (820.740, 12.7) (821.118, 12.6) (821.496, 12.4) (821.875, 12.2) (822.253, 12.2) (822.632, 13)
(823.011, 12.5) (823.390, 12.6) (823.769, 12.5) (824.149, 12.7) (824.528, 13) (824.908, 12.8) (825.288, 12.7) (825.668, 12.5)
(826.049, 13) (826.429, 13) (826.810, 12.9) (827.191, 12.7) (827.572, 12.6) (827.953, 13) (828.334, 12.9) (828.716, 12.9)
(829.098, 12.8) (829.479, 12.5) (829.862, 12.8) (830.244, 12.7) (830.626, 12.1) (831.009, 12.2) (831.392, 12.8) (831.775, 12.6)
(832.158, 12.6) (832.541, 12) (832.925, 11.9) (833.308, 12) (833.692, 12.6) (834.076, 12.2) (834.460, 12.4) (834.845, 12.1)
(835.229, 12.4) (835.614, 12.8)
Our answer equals 0.18 nm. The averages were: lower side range 12.8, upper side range 12.8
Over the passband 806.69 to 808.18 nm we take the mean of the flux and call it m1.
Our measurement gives 12.8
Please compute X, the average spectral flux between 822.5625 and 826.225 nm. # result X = 12.7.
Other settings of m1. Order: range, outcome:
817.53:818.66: 12.2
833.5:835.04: 12.3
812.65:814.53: 13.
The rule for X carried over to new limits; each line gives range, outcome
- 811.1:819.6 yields 12.7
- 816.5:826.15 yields 12.5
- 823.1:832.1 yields 12.7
